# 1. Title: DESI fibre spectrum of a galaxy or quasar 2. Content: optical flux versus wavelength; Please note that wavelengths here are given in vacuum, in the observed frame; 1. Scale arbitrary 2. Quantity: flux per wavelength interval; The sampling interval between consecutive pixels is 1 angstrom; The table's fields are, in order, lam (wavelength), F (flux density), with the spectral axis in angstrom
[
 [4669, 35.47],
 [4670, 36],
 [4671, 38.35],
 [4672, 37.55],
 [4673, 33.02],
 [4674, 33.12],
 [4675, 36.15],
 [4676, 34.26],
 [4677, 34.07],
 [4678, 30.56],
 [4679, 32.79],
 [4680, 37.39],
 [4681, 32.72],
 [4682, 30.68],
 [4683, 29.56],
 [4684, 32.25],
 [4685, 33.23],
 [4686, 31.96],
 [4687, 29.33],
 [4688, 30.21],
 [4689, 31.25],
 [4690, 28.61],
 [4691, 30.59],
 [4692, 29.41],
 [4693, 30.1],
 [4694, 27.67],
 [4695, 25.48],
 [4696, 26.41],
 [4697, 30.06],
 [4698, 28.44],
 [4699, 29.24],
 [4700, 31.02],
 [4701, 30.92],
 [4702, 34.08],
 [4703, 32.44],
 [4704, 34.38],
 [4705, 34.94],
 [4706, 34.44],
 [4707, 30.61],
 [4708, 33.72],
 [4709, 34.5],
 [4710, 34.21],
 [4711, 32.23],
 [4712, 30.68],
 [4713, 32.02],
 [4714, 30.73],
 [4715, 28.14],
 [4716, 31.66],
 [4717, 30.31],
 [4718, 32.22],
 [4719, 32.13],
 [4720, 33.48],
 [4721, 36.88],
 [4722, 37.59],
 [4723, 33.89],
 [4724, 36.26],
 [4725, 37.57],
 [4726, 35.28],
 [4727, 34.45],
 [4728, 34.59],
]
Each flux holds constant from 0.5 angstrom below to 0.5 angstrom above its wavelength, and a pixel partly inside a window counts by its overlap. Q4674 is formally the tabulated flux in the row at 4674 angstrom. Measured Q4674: 33.12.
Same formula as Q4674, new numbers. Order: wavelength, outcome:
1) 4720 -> 33.48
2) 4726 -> 35.28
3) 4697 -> 30.06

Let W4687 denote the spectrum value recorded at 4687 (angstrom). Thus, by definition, 29.33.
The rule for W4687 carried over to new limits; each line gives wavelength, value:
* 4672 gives 37.55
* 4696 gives 26.41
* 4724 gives 36.26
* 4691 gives 30.59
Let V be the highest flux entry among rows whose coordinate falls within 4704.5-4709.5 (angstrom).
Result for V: 34.94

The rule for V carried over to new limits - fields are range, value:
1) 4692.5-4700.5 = 31.02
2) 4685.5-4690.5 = 31.96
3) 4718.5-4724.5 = 37.59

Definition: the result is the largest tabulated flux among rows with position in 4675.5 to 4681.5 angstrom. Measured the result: 37.39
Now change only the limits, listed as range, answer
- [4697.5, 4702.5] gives 34.08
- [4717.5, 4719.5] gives 32.22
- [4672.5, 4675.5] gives 36.15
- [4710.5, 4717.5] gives 32.23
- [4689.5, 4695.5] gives 30.59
